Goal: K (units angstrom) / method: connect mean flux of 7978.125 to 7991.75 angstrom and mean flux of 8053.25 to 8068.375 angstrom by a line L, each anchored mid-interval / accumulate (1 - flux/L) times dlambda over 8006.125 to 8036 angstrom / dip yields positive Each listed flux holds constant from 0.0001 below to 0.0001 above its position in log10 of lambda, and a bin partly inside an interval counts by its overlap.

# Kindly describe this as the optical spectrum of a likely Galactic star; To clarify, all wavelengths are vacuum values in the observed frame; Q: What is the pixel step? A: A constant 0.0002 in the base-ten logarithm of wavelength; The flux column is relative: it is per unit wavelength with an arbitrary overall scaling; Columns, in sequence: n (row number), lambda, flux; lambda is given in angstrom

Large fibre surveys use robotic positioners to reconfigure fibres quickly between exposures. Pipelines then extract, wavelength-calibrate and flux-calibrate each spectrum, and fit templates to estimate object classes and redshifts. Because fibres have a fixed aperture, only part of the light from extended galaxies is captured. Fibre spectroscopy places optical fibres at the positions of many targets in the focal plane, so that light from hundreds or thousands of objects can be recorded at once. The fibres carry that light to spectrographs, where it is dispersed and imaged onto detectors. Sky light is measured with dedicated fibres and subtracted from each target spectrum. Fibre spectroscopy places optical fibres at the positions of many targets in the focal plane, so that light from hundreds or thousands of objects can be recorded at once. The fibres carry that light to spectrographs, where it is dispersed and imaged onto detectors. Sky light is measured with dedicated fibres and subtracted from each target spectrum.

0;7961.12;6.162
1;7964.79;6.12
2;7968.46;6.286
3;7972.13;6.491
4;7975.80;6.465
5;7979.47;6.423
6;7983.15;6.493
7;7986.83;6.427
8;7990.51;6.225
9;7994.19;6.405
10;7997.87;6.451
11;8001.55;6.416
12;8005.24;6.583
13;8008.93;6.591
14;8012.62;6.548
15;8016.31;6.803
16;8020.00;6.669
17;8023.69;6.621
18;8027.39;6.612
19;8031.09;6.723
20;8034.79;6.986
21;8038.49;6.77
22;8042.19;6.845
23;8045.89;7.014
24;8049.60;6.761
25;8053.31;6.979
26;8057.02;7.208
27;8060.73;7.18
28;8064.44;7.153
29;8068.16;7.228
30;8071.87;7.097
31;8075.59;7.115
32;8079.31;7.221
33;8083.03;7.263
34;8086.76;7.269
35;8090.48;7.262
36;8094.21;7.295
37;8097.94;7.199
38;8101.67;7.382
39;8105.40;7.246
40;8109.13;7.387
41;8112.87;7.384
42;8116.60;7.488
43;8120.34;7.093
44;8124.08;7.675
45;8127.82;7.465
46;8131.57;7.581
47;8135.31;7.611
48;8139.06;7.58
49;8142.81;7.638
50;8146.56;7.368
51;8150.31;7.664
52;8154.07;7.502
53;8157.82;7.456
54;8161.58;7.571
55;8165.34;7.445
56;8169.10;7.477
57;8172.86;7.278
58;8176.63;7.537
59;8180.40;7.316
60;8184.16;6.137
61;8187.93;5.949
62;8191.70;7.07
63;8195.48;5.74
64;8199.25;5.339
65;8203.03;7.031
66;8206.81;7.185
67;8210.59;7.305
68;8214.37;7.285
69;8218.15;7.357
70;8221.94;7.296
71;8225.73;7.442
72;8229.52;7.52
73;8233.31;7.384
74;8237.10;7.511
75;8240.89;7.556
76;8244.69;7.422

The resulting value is 0.3 angstrom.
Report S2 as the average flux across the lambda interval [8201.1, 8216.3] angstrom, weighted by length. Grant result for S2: 7.2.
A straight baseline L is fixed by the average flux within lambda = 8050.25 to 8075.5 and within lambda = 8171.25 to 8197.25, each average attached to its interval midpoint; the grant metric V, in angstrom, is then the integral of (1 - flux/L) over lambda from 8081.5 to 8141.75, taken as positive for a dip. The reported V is -3.8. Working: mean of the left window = 7.12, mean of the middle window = 7.39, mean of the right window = 6.71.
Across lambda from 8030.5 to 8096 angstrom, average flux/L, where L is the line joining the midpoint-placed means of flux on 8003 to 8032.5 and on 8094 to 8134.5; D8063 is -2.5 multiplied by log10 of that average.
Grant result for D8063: -0.01 mag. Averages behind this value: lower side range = 6.64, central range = 7.08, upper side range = 7.39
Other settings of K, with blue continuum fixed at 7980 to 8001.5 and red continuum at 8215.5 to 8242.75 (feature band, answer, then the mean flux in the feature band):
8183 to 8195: 1.5 angstrom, 6.32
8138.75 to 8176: -1.9 angstrom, 7.5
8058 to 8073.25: -1.0 angstrom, 7.17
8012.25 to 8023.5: -0.3 angstrom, 6.69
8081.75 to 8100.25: -1.1 angstrom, 7.26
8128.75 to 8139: -0.8 angstrom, 7.58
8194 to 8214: 2.0 angstrom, 6.6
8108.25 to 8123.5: -0.9 angstrom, 7.36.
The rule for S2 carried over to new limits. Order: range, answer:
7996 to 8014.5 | 6.52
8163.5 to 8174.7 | 7.4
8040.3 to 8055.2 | 6.9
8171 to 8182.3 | 7.37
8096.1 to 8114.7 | 7.32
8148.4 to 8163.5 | 7.55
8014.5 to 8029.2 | 6.68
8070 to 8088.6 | 7.19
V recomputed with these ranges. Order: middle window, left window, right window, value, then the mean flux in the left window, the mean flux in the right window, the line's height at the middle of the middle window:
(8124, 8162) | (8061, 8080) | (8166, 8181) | -1.1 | 7.16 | 7.41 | 7.34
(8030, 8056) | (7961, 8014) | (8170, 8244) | -1.3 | 6.41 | 7.03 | 6.57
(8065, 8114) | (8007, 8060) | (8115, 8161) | -0.5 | 6.8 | 7.51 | 7.18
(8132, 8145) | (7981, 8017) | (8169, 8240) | -1.5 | 6.48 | 7.01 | 6.84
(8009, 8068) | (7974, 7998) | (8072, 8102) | -0.2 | 6.41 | 7.23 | 6.84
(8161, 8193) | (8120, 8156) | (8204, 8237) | 1.6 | 7.54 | 7.35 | 7.45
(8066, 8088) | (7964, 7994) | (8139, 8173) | -0.6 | 6.38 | 7.51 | 7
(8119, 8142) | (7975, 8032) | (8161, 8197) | -2.3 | 6.53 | 6.94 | 6.83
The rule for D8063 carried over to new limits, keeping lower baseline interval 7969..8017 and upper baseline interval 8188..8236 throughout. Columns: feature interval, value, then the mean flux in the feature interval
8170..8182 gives -0.08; 7.38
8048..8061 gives -0.06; 7.02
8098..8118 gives -0.10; 7.36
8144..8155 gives -0.11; 7.52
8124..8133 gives -0.12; 7.55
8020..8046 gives -0.03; 6.77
